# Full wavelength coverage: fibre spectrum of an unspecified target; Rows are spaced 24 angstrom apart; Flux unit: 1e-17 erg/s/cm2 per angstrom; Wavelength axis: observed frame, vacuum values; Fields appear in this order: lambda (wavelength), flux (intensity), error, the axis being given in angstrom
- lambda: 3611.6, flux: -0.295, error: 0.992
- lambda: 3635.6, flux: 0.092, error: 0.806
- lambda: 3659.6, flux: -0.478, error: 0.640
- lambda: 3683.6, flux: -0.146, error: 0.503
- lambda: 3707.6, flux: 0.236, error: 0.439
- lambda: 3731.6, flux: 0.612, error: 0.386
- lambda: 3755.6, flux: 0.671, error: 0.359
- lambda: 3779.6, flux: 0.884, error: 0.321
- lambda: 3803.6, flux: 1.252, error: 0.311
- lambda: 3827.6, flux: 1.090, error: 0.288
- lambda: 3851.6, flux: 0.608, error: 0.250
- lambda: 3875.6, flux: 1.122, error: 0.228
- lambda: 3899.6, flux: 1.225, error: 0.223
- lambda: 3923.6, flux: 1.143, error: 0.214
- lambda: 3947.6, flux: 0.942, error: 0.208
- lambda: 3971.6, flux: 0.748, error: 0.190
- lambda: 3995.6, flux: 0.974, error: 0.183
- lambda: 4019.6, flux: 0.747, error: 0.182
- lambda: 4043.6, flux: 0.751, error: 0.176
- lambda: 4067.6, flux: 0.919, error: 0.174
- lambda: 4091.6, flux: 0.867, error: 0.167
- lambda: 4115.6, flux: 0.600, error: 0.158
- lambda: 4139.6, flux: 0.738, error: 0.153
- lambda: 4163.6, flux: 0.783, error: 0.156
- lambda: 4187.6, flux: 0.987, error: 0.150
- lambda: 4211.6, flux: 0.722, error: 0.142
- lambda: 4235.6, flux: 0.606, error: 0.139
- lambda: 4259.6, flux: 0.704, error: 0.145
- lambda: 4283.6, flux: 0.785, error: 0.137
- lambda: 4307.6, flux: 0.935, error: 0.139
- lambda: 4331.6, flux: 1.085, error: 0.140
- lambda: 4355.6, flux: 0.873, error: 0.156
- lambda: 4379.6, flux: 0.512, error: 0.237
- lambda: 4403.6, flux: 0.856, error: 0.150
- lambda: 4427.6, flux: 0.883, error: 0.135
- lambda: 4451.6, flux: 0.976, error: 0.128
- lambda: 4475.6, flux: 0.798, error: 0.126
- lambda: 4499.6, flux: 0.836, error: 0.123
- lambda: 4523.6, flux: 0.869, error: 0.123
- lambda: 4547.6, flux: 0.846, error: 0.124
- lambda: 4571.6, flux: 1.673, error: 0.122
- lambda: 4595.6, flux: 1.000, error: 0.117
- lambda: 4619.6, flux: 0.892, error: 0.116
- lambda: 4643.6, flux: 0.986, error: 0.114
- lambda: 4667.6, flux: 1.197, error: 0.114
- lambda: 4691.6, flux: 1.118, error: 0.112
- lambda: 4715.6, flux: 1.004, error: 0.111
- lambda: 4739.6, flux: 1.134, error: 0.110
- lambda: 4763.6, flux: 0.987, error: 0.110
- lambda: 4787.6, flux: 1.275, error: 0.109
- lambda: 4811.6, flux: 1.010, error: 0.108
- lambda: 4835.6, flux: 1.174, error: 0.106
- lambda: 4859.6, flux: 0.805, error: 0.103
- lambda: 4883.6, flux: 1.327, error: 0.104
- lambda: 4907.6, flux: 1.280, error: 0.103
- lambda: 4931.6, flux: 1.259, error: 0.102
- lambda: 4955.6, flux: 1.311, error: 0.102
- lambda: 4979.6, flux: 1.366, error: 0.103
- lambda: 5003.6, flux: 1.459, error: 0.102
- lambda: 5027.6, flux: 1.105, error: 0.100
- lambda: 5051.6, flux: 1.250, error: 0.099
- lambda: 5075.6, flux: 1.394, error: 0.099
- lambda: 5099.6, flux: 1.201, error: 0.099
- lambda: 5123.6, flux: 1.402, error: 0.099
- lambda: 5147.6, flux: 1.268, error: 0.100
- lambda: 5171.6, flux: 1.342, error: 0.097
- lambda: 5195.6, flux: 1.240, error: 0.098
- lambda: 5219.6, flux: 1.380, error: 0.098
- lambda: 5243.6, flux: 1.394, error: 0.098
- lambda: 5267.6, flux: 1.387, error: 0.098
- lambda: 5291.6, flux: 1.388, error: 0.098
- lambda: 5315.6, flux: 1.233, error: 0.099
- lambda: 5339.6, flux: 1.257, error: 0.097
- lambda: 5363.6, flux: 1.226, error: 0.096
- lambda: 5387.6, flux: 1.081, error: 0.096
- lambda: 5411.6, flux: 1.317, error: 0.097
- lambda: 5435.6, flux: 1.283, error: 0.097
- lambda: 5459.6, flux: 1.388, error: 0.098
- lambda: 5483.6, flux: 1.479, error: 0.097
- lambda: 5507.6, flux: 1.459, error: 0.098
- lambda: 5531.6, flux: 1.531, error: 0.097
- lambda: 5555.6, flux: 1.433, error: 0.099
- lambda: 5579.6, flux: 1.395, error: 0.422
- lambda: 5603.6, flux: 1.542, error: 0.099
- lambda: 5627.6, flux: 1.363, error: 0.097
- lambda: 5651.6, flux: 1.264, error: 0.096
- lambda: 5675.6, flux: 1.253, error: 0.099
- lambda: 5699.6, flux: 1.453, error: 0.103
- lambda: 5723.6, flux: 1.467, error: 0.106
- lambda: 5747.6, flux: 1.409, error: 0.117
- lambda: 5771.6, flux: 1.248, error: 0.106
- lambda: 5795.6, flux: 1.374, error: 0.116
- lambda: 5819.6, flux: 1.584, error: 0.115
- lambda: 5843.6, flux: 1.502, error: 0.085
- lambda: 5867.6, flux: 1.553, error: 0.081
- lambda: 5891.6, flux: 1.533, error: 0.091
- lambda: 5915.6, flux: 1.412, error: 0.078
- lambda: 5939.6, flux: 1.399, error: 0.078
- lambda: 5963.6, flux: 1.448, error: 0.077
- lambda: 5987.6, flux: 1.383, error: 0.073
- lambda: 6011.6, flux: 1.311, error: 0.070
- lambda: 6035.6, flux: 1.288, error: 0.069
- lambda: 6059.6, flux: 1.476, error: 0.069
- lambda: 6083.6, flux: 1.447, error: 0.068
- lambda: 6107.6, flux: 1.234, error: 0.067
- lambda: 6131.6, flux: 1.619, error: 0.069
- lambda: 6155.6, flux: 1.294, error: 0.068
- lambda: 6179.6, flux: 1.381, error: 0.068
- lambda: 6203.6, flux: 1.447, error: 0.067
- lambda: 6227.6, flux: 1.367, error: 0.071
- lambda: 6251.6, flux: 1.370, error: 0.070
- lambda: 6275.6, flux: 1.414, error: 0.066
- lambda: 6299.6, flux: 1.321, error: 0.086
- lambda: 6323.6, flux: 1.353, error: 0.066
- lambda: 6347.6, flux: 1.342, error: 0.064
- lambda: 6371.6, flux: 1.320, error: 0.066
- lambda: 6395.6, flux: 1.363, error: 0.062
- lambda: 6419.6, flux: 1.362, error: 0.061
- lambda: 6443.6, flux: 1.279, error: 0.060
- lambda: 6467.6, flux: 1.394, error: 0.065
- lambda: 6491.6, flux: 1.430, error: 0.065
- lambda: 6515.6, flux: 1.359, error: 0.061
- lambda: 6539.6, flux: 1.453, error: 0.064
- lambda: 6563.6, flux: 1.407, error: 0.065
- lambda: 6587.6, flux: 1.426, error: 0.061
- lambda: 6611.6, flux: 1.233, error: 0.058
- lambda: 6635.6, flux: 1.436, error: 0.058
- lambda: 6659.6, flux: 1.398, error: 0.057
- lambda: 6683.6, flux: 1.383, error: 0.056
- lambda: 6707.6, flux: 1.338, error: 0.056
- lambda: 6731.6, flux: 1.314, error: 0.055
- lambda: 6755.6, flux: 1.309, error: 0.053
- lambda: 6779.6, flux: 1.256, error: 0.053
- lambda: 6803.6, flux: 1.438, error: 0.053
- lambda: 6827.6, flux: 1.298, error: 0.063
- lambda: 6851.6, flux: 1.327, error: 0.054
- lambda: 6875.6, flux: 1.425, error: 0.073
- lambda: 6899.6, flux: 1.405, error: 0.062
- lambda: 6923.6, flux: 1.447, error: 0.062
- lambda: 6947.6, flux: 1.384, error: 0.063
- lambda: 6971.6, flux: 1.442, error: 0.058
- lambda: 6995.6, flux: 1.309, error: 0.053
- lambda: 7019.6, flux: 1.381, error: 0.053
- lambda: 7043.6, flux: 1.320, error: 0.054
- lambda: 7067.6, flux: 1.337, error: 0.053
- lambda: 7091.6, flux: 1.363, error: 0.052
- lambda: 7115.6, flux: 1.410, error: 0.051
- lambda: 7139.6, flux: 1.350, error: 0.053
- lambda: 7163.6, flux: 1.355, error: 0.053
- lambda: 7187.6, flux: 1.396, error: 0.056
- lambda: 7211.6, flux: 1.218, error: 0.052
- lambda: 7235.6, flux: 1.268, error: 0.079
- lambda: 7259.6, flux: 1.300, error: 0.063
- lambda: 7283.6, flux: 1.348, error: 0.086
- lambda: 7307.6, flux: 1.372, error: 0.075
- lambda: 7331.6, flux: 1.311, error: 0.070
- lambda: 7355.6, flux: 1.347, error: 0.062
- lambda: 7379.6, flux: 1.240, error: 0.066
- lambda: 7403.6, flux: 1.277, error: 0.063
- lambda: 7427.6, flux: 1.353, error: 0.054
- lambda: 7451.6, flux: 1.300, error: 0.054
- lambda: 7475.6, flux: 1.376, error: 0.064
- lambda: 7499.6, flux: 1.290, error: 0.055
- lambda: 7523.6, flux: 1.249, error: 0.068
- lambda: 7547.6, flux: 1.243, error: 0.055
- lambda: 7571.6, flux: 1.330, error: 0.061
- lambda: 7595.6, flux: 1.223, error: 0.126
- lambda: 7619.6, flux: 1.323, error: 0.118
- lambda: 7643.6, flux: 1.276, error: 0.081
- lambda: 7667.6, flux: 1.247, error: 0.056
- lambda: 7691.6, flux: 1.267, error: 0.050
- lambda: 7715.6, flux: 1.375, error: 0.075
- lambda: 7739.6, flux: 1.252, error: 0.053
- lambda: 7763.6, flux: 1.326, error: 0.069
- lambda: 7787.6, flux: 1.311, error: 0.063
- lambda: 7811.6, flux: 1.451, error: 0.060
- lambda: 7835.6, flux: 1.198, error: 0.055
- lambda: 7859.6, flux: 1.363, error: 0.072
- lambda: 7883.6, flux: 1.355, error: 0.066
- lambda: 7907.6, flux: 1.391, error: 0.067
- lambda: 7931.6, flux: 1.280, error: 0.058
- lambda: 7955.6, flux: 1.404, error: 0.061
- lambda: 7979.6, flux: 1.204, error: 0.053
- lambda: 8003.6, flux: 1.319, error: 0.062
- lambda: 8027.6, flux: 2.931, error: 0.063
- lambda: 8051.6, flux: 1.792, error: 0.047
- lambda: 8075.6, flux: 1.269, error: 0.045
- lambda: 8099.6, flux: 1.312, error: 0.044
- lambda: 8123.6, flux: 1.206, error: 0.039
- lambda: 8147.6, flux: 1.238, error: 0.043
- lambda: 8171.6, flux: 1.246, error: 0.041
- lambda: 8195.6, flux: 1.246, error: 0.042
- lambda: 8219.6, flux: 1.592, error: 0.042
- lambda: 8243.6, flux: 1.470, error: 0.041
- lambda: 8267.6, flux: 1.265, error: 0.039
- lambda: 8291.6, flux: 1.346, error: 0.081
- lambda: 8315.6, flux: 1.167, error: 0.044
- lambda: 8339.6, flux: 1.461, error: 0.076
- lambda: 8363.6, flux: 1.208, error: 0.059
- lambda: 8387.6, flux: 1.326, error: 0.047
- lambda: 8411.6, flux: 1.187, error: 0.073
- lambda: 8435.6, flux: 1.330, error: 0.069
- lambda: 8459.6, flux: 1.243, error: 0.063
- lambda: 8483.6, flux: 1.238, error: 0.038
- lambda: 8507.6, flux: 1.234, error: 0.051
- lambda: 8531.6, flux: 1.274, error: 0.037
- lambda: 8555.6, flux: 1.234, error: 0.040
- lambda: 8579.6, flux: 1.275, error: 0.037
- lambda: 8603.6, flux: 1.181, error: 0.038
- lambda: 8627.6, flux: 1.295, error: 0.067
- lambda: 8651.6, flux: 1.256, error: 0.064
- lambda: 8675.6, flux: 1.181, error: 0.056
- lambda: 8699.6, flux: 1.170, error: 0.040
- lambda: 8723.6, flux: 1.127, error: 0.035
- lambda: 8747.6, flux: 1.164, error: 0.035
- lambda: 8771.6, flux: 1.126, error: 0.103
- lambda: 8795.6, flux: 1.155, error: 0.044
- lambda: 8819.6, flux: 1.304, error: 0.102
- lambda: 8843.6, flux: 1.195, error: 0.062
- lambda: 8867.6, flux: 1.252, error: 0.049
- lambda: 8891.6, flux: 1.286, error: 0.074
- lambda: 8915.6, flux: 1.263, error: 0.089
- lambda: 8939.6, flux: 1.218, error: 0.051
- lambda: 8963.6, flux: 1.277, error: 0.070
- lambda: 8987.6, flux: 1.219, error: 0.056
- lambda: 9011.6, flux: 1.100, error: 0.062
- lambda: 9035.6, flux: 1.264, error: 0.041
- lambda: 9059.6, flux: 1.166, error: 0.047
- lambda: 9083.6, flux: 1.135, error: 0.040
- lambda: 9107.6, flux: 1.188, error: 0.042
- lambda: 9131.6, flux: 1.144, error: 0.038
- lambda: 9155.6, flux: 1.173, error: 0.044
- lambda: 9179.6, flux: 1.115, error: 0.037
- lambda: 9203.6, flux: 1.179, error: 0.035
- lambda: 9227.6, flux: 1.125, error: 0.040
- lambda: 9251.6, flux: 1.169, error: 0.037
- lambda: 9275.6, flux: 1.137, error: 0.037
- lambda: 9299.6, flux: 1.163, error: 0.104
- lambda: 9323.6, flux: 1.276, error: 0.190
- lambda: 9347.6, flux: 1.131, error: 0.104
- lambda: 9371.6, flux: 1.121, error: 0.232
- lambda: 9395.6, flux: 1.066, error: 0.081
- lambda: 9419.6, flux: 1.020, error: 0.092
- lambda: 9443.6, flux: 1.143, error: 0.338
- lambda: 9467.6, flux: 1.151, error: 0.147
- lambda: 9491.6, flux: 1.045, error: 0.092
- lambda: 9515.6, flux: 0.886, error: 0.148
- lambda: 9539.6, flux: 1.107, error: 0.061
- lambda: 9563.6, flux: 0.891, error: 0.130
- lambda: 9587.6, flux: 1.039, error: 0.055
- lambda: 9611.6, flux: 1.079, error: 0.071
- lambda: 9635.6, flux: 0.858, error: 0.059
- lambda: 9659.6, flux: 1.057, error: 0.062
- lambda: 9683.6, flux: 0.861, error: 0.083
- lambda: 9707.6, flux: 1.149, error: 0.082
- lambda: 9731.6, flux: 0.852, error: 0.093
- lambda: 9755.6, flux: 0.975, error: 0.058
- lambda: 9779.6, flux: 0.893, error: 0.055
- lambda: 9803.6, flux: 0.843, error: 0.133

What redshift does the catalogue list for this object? 0.22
